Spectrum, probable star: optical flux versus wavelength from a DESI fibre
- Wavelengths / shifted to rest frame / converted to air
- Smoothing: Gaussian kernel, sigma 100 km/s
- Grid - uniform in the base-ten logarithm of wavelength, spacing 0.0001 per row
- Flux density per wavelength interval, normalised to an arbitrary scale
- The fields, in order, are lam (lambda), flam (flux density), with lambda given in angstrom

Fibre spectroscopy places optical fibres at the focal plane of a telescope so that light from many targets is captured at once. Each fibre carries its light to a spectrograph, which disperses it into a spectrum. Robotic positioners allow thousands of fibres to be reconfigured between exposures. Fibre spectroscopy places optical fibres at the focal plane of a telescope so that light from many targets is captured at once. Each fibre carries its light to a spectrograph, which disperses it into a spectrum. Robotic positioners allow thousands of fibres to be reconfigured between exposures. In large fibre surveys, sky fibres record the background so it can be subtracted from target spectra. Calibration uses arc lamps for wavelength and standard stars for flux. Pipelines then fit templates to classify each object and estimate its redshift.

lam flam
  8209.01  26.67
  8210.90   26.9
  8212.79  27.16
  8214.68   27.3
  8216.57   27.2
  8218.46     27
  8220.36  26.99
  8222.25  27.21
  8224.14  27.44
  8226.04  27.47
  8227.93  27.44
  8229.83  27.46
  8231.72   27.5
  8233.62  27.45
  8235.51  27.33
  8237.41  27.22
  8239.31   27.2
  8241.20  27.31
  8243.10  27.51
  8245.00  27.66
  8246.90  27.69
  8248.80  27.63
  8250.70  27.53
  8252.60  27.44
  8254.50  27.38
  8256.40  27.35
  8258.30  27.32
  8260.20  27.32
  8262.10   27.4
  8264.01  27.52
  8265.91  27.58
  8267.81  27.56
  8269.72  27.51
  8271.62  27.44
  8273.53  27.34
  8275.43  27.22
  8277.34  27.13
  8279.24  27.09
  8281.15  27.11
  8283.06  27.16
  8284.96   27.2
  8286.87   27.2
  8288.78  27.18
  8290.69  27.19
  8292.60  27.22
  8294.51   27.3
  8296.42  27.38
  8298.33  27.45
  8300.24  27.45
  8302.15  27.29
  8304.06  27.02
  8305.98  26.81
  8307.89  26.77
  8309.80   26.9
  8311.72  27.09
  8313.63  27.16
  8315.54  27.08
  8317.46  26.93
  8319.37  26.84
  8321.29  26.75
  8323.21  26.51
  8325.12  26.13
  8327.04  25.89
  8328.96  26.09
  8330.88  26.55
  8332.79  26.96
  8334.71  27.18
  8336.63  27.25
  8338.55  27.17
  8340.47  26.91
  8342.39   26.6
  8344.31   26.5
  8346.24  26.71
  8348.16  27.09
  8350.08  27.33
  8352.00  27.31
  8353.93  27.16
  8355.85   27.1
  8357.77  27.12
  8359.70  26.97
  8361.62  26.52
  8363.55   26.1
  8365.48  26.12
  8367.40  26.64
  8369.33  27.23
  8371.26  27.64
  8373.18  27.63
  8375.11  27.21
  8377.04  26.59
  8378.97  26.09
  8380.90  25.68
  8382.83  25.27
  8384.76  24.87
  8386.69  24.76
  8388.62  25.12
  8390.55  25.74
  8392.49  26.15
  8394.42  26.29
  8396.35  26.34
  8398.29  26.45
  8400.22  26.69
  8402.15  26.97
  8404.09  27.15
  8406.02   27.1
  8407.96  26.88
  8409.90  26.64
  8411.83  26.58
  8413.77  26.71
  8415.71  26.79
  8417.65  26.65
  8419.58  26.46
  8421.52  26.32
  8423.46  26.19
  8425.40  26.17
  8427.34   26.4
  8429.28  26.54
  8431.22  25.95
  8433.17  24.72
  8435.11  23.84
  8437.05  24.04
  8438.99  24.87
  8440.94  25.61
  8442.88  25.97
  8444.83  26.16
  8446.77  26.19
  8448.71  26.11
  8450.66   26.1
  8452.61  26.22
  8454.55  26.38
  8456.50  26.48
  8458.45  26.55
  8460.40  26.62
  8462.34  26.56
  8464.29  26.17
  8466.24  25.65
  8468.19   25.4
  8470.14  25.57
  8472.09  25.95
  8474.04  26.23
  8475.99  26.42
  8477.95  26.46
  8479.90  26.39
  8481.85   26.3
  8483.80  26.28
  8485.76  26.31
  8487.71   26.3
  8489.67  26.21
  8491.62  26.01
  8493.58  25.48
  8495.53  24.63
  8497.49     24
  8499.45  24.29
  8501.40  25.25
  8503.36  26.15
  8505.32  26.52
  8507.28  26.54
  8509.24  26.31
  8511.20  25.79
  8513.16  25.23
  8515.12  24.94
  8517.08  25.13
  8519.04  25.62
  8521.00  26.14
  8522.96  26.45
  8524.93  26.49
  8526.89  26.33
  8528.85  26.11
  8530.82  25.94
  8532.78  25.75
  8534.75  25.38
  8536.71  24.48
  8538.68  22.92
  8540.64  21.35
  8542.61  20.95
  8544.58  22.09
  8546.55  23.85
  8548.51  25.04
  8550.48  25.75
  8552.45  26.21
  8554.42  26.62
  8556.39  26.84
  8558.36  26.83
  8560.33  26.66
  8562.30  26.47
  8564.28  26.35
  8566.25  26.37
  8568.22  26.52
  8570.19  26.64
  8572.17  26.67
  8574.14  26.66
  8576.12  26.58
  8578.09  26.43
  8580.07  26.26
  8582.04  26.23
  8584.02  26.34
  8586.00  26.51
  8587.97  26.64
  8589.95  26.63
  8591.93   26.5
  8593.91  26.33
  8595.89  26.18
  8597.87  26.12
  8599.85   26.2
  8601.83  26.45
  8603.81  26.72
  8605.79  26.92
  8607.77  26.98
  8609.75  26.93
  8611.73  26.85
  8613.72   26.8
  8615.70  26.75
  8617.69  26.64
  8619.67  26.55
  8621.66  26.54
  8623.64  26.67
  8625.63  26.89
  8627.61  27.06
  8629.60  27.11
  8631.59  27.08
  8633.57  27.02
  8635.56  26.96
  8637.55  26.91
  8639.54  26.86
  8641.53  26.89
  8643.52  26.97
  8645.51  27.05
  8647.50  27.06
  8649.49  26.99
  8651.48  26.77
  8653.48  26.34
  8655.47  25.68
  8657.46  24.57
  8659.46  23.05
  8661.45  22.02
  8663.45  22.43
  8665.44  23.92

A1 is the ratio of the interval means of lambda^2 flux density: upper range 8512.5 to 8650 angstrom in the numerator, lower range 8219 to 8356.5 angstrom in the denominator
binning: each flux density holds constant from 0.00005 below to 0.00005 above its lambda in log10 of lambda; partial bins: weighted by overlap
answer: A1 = 1.03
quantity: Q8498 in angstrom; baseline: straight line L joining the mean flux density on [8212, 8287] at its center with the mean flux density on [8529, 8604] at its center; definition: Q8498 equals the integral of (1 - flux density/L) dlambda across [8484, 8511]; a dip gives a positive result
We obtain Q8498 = 0.4 angstrom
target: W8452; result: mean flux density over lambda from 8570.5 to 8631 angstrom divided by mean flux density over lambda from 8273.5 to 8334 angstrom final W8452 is 1.0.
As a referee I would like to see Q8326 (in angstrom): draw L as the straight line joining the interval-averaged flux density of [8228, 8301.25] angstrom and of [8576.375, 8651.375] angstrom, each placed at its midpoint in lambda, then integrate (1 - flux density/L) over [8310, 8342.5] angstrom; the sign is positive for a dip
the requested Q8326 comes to 0.6 angstrom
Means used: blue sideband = 27.4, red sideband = 26.7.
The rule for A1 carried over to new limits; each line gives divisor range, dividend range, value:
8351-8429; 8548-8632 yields 1.05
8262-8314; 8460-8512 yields 1.00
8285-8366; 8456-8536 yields 1.00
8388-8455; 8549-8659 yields 1.06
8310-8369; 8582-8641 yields 1.06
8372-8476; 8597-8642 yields 1.07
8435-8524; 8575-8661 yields 1.06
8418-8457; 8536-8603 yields 1.03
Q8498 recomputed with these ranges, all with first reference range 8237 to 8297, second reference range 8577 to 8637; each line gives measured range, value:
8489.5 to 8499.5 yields 0.7 angstrom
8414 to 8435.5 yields 0.7 angstrom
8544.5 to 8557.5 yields 0.6 angstrom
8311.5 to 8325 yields 0.2 angstrom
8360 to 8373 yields 0.2 angstrom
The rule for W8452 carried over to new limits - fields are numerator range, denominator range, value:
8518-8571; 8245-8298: 0.93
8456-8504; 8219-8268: 0.94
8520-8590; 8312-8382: 0.96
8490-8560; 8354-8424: 0.95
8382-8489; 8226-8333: 0.96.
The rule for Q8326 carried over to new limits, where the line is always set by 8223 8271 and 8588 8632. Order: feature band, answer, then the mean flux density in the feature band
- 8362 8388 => 0.85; 26.3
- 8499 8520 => 0.97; 25.7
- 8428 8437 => 0.62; 25.2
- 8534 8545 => 1.63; 22.9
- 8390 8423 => 0.63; 26.6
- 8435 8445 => 0.71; 25.1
